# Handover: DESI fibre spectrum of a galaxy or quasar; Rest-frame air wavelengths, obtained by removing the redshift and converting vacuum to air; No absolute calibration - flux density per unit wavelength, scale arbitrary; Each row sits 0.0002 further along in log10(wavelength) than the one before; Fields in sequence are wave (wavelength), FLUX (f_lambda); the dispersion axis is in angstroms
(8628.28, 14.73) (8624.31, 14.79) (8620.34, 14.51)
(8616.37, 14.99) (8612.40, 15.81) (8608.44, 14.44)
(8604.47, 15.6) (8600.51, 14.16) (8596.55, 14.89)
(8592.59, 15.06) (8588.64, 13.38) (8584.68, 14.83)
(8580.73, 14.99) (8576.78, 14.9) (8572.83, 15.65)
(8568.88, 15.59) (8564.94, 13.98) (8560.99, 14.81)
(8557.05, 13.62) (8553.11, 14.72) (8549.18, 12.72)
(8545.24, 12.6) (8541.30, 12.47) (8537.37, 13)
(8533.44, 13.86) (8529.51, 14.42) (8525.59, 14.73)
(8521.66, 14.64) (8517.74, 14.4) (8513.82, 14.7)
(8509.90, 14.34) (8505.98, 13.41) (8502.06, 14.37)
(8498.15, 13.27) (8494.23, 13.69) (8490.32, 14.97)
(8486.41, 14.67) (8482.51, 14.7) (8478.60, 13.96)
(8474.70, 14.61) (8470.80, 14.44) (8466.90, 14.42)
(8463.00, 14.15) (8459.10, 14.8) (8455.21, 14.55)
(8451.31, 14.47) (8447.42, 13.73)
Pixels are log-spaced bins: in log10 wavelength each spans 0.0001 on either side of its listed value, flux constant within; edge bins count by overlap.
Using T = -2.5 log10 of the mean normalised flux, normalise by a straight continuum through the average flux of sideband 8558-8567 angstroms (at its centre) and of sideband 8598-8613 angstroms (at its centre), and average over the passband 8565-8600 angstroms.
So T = -0.02 mag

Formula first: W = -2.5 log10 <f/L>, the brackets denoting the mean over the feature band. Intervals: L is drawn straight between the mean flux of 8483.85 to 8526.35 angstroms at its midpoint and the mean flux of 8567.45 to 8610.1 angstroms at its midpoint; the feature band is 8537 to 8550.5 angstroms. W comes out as 0.15 mag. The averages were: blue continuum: 14.3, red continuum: 14.9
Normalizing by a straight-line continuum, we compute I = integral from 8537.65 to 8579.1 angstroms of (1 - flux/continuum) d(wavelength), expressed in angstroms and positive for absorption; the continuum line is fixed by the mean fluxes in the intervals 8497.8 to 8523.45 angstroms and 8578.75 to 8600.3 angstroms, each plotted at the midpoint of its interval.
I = 1.1 angstroms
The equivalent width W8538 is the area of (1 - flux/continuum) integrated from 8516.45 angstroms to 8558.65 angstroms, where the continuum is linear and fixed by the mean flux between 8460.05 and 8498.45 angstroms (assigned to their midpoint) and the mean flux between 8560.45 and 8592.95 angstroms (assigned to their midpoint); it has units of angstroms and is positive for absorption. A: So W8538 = 2.52 angstroms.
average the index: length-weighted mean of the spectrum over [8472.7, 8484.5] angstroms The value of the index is 14.4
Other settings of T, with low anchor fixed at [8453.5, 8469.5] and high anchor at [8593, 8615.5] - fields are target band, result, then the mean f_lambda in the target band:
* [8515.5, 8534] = 0.02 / 14.5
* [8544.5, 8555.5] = 0.10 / 13.4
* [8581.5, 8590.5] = 0.05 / 14.2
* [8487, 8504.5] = 0.04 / 14.1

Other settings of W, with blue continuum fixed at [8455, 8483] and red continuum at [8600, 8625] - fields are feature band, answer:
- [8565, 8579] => -0.03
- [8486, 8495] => 0.00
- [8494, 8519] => 0.04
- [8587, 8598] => 0.03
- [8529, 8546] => 0.11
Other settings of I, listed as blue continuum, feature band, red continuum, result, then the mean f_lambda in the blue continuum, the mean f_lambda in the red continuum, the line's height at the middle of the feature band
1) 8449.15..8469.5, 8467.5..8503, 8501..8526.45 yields 0.27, 14.5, 14.4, 14.4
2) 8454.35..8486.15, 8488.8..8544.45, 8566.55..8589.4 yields 2.63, 14.5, 15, 14.7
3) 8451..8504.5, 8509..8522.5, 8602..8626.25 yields 0.01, 14.3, 15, 14.5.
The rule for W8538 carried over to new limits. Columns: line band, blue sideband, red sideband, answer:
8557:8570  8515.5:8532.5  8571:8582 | 0.4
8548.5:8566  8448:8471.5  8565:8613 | 0.8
